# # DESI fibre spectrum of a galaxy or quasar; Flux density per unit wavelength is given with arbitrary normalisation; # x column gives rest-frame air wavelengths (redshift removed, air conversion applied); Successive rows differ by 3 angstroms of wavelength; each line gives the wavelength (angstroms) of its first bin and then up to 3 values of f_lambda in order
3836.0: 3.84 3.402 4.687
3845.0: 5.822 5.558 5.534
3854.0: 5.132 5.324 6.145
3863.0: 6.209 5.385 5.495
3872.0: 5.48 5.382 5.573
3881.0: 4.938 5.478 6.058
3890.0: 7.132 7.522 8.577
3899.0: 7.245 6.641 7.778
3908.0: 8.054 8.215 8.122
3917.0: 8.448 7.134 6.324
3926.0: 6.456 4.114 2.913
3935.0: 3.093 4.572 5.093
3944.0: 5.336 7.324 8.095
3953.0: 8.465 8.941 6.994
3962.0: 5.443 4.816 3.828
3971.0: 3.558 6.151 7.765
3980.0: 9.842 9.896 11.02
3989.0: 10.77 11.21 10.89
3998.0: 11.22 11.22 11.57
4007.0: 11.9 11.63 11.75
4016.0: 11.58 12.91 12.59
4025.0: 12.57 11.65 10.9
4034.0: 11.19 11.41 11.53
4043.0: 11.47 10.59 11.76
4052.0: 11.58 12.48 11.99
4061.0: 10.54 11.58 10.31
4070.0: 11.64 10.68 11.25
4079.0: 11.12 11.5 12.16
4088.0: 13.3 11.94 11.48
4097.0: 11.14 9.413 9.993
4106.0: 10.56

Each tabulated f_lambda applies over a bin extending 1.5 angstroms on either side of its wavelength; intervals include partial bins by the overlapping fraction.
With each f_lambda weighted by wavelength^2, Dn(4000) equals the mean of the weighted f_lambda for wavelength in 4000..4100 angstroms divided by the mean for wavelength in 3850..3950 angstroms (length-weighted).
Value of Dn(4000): 2.03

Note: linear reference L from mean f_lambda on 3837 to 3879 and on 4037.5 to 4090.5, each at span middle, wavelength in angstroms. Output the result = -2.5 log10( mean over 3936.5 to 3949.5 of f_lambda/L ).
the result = 0.34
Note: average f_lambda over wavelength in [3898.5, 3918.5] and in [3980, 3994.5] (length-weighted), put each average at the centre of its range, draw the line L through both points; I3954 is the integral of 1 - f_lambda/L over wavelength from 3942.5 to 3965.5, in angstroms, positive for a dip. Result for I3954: 5.9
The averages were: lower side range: 7.81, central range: 7.02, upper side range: 10.6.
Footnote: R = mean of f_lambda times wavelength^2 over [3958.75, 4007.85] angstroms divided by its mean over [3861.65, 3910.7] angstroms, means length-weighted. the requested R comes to 1.41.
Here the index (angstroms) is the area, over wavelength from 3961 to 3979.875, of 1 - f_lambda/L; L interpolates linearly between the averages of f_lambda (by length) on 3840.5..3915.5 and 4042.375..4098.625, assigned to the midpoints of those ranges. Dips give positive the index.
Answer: 6.9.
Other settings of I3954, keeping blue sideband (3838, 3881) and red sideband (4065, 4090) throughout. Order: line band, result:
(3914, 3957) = 7.5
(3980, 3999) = -3.6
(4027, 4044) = -1.7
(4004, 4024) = -4.8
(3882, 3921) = -4.9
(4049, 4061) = -1.0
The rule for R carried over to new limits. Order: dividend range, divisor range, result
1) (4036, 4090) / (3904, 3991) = 1.77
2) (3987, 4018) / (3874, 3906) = 1.83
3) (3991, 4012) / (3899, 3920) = 1.53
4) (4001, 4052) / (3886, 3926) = 1.66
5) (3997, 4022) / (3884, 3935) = 1.83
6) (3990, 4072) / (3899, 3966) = 1.86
